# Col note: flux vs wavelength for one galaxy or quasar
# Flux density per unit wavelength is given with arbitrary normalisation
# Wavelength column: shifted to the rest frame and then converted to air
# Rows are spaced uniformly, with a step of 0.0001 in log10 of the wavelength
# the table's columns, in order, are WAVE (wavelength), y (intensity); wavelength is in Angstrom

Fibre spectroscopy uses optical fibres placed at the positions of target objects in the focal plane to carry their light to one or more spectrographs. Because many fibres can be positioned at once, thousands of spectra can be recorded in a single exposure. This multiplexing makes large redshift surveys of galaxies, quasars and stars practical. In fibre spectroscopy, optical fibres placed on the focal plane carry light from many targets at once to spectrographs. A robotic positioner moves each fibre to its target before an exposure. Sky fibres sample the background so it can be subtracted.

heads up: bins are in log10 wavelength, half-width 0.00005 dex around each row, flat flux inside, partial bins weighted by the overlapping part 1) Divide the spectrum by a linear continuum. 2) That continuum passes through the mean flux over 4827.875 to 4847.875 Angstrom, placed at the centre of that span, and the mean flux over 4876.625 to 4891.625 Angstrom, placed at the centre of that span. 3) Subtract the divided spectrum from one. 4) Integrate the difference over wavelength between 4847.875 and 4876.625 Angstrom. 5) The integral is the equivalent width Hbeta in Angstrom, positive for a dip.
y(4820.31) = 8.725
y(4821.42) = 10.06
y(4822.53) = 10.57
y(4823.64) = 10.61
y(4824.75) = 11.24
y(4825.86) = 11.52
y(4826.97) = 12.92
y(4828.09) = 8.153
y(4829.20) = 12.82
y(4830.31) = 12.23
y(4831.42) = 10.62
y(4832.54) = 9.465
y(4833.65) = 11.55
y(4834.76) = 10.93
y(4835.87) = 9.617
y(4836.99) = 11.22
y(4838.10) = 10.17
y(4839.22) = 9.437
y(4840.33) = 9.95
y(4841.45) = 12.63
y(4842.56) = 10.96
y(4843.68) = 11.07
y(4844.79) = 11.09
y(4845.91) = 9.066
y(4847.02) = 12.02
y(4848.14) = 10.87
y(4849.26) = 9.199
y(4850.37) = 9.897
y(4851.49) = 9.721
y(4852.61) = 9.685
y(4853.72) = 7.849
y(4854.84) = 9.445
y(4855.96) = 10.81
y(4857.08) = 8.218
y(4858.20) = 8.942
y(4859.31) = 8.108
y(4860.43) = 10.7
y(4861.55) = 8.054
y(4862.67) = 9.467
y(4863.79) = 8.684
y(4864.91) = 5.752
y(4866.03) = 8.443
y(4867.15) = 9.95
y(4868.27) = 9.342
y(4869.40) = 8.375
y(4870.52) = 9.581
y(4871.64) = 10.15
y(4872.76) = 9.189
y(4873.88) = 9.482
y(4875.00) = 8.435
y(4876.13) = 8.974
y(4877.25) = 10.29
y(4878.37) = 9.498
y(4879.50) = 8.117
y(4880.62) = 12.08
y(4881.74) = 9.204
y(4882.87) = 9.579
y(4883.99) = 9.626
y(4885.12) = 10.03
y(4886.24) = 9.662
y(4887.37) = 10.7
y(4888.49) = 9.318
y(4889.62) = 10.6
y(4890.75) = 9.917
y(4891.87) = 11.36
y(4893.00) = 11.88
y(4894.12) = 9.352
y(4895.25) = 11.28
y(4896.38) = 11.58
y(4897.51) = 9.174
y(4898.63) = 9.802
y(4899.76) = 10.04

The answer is 3.4 Angstrom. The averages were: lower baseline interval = 10.8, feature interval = 9.11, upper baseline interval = 9.92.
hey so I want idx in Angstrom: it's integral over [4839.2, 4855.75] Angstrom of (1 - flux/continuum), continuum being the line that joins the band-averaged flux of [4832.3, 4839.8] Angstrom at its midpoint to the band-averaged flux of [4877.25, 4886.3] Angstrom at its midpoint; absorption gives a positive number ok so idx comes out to 0.0 Angstrom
